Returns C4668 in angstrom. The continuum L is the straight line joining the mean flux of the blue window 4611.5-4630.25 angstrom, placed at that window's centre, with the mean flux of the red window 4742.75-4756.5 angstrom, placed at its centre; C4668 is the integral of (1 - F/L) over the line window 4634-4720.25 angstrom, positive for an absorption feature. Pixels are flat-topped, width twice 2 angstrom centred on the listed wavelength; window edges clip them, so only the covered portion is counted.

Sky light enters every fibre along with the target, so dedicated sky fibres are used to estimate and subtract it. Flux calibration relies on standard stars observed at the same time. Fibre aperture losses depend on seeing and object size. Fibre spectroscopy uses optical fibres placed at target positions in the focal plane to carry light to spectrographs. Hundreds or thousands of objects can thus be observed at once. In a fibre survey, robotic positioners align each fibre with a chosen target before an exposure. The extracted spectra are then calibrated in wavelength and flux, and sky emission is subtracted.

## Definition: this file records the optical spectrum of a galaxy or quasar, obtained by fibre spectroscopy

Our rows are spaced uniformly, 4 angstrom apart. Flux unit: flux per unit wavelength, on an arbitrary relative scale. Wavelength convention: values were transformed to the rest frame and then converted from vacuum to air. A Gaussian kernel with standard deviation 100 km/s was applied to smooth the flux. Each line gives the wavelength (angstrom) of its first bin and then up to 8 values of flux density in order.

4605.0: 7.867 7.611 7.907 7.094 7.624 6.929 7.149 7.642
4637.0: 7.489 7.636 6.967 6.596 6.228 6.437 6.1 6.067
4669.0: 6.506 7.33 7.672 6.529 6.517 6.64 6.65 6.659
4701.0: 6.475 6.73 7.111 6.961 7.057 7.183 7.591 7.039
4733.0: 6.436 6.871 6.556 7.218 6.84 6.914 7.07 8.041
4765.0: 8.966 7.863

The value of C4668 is 4.67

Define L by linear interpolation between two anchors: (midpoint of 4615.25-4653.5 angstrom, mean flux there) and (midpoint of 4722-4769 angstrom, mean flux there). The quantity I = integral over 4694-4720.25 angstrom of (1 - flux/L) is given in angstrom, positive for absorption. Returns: 1.4 angstrom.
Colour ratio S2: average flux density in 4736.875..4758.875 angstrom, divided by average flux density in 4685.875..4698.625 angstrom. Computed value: 1.04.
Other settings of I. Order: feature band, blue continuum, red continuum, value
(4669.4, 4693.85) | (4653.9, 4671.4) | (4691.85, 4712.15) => -1.4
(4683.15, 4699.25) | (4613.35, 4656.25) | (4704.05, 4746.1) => 1.0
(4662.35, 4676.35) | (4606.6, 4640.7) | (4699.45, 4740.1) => 1.0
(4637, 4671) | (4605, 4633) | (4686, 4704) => 2.1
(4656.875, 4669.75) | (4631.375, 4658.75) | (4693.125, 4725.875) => 1.4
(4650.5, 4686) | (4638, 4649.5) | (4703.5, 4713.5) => 2.4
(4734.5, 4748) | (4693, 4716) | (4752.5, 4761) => 0.5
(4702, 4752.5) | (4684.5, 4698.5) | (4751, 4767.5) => 1.8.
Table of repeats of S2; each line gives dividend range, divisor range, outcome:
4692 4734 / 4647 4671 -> 1.09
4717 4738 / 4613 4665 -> 1.01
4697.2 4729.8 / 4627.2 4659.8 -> 1.00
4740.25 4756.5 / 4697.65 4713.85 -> 1.02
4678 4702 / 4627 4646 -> 0.90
